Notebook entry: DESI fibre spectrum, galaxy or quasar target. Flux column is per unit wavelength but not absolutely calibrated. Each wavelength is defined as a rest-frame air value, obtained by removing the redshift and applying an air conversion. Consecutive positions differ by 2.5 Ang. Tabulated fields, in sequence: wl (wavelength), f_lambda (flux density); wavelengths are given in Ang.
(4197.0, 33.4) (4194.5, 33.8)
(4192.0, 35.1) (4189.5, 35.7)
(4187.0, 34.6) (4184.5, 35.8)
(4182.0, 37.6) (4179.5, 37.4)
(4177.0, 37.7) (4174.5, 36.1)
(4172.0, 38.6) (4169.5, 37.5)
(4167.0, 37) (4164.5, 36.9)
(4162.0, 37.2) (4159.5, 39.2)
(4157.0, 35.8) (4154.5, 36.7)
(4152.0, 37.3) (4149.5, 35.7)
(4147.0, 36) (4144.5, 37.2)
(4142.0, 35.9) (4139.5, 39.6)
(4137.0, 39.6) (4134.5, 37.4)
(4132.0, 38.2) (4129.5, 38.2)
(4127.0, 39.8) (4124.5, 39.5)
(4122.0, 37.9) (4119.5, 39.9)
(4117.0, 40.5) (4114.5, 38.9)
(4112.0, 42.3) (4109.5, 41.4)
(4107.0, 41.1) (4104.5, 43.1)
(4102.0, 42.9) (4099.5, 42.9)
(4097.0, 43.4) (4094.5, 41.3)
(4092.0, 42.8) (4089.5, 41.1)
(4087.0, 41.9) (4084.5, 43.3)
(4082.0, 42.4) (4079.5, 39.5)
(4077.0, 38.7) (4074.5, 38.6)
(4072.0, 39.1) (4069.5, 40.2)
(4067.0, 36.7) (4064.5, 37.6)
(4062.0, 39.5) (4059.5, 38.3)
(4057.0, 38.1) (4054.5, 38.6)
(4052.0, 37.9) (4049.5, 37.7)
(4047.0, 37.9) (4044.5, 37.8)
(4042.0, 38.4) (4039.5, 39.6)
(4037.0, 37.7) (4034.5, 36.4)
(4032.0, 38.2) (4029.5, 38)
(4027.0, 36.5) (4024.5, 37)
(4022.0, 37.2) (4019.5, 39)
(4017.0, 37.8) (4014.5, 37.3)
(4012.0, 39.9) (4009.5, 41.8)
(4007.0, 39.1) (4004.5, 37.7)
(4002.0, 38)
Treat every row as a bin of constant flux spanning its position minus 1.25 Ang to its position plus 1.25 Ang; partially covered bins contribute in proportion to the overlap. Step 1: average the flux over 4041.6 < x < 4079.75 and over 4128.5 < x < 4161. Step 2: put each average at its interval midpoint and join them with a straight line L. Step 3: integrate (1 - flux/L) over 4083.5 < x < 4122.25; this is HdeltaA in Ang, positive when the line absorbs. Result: -3.8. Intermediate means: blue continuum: 38.4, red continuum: 37.4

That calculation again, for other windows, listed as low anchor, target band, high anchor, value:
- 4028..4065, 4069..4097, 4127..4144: -2.0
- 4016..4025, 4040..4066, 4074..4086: 0.8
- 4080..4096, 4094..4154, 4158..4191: 0.7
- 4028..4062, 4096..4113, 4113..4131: -1.5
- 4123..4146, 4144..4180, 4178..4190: 0.1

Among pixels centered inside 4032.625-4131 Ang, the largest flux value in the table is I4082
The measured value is 43.4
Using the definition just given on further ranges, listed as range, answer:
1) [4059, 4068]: 39.5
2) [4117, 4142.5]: 40.5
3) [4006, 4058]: 41.8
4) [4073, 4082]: 42.4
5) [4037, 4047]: 39.6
